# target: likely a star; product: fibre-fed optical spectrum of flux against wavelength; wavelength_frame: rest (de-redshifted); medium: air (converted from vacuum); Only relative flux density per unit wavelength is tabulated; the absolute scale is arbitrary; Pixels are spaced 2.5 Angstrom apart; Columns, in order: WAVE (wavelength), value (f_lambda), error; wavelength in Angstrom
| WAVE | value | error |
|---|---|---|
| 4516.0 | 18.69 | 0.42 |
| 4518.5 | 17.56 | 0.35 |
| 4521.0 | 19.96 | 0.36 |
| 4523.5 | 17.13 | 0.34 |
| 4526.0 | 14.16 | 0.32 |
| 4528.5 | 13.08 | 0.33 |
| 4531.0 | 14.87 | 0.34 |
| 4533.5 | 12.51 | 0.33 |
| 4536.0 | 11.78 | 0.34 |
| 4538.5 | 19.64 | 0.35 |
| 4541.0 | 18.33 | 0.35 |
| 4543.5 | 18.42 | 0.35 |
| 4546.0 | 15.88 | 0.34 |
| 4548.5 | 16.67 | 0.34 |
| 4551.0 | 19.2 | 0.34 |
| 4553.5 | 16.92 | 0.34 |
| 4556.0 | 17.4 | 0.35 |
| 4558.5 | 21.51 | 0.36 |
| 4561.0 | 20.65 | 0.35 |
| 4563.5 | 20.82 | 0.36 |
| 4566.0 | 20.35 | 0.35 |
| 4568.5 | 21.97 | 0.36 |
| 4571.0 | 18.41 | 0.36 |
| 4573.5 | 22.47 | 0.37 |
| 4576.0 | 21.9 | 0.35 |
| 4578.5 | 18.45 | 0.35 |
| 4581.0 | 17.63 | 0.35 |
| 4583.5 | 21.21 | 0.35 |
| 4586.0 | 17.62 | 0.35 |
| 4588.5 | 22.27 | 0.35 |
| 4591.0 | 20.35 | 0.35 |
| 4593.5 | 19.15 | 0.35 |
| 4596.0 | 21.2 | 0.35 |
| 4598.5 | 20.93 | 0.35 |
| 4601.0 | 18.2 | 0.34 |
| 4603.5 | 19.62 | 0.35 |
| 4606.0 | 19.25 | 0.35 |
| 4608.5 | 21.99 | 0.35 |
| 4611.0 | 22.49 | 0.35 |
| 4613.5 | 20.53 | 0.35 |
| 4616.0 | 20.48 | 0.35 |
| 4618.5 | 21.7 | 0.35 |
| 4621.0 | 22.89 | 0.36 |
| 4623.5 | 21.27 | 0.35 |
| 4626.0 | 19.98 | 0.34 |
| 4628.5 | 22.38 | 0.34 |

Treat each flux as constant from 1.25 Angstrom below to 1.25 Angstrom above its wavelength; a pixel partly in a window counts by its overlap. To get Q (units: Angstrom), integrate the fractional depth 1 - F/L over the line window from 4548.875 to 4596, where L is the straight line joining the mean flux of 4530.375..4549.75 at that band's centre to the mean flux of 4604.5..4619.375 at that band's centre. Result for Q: -4.2 Angstrom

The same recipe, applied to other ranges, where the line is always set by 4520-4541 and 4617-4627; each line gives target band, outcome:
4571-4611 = -1.53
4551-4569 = -2.44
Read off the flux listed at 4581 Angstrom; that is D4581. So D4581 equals 17.63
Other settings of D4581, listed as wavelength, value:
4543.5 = 18.42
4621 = 22.89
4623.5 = 21.27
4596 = 21.2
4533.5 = 12.51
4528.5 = 13.08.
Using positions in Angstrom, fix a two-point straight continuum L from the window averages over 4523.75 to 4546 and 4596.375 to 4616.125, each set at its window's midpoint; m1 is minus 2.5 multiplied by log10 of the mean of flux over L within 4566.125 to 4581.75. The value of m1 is -0.12 mag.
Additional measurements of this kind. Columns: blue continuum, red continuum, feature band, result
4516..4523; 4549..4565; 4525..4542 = 0.26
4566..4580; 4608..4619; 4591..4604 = 0.06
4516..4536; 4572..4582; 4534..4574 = -0.03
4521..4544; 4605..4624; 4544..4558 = -0.03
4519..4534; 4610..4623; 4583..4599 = -0.02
